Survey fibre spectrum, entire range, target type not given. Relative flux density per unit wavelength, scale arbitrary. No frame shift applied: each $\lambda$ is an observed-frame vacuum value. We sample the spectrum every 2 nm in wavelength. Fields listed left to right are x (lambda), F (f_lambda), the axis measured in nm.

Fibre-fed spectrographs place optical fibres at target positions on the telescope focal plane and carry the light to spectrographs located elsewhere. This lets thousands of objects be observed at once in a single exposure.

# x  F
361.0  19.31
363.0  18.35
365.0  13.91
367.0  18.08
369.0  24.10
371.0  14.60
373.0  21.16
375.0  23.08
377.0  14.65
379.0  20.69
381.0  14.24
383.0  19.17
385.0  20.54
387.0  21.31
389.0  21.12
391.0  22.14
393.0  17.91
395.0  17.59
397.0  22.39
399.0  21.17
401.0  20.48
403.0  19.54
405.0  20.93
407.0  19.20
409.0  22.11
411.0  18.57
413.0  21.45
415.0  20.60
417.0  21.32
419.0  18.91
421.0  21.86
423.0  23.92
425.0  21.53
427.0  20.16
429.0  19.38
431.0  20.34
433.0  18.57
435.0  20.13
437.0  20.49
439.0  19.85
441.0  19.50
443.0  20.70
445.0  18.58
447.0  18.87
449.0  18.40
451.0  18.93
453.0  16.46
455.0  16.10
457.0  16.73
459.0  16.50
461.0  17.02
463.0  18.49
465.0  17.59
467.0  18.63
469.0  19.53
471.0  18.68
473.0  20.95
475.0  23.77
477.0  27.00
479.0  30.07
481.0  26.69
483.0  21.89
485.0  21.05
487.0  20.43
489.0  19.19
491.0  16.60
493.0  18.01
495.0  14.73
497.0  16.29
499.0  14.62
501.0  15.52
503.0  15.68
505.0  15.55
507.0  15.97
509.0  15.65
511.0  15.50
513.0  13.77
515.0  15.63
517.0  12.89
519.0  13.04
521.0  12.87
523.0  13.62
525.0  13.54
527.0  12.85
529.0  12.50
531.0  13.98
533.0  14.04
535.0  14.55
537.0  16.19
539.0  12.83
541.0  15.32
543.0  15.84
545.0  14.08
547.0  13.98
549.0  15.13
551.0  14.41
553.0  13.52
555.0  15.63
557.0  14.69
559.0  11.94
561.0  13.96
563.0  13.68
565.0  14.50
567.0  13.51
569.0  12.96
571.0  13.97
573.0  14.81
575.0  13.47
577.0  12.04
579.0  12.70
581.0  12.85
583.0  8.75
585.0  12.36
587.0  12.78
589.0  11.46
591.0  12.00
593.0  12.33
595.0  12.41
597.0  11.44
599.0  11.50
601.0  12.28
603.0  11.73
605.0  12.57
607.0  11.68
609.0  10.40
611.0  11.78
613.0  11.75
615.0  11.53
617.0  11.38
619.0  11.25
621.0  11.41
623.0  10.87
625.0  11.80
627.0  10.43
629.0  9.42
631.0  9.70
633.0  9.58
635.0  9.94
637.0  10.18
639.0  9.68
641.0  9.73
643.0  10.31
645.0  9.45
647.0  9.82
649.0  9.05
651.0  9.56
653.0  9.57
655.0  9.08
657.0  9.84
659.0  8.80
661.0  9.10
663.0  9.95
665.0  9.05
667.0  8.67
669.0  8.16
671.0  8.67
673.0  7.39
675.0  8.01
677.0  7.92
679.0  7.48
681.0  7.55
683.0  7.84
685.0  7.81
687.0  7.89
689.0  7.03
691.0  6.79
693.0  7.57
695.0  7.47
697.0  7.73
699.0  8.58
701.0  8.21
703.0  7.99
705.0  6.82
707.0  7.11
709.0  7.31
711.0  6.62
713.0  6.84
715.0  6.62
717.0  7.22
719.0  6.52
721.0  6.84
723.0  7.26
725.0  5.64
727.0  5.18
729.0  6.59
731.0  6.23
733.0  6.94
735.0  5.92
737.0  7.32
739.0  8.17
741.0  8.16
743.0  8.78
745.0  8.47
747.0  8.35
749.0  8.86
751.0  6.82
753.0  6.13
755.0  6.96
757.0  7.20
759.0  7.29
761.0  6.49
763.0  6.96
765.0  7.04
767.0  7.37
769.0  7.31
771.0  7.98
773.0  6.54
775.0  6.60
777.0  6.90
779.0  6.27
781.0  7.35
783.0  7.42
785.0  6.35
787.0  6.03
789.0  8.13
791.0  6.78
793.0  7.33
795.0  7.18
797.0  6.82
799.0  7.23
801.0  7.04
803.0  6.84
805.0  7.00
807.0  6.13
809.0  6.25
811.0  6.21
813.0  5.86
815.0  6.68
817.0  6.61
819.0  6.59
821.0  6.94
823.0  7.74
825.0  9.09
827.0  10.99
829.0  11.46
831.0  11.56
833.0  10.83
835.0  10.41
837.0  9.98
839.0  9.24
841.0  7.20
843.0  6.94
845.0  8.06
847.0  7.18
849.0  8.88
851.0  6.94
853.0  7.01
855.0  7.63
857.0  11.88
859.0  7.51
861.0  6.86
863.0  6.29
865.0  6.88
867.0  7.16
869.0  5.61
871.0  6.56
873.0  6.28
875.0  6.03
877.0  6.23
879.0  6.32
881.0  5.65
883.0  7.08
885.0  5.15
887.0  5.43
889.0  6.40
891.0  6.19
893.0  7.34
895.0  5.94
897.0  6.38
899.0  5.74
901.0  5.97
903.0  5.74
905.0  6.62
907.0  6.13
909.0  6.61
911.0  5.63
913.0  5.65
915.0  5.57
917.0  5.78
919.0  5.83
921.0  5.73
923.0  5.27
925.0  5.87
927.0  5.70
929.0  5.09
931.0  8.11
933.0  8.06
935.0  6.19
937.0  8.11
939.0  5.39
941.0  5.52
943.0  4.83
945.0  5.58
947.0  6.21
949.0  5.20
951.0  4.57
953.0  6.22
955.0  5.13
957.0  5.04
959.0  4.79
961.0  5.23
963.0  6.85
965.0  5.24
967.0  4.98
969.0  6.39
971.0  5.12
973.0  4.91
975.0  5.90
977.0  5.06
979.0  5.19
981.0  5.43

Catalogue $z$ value 0.711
